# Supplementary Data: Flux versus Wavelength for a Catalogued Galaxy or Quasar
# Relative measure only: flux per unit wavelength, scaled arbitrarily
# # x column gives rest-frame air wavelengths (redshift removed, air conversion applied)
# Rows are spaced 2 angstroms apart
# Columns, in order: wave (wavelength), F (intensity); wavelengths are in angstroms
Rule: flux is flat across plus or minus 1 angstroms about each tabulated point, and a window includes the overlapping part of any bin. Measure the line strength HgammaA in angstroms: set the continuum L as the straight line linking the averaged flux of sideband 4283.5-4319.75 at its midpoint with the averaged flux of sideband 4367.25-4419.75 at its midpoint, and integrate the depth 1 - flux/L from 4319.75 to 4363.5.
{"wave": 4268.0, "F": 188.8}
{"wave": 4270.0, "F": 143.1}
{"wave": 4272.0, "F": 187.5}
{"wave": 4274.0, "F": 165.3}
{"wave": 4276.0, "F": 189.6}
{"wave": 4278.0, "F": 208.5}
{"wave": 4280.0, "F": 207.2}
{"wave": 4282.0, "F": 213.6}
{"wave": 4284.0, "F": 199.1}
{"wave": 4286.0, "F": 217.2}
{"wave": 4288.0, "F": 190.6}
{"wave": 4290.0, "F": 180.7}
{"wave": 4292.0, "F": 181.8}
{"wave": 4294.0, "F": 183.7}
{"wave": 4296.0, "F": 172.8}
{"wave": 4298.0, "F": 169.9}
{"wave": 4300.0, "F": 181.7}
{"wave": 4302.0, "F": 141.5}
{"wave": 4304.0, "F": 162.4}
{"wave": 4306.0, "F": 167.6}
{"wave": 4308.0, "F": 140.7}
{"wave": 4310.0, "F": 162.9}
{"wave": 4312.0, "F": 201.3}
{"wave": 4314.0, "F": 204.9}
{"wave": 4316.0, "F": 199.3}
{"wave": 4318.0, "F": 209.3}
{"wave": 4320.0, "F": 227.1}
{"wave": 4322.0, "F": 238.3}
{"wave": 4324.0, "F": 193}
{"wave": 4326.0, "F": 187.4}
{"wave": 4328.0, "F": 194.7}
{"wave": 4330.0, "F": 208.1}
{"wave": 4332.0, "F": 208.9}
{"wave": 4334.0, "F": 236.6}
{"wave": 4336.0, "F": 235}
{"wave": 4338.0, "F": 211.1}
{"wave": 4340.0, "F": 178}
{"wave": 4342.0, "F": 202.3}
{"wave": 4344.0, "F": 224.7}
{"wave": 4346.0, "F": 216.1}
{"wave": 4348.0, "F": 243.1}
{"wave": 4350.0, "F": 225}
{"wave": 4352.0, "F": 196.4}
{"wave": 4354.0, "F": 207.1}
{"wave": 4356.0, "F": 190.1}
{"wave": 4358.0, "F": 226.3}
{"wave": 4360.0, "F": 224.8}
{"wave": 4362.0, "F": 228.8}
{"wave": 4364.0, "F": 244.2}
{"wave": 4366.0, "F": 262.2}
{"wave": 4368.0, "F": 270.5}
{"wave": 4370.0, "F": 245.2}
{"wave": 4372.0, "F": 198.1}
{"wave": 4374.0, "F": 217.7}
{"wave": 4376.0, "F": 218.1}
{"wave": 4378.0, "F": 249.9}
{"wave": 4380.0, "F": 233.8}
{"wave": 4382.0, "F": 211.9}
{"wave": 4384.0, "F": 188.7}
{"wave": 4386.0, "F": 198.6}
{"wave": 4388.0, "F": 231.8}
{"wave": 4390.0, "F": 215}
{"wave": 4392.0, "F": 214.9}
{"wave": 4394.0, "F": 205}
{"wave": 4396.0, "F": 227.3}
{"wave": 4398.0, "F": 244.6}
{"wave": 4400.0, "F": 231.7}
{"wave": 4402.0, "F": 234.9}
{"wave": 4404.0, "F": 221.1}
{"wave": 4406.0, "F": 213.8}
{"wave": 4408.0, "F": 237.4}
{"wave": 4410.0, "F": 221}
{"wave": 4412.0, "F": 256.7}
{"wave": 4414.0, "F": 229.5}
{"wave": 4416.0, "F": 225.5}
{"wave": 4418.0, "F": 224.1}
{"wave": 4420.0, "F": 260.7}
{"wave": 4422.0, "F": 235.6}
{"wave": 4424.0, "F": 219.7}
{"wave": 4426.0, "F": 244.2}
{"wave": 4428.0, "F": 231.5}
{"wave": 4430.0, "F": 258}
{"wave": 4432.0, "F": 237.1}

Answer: -2.8 angstroms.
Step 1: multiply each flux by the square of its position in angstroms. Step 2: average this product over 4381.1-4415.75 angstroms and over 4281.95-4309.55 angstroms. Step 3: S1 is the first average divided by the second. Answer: 1.32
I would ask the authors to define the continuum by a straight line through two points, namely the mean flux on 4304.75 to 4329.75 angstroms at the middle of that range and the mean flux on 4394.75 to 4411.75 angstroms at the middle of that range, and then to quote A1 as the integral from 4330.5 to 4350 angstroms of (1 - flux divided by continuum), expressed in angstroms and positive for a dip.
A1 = -1.3 angstroms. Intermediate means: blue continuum 194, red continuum 230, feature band 217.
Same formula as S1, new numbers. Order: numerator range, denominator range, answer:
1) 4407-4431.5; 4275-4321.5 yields 1.33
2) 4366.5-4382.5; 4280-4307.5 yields 1.33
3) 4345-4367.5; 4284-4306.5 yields 1.30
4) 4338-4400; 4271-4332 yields 1.20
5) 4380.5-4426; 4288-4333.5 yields 1.25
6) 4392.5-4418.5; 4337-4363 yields 1.10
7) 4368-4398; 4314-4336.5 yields 1.07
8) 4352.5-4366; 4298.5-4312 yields 1.40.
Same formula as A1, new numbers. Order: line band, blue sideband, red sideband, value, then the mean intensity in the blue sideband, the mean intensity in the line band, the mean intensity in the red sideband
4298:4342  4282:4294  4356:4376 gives 3.4 angstroms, 195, 194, 232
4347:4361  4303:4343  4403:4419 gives -0.5 angstroms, 198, 216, 229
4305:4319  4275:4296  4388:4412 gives 1.3 angstroms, 196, 184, 226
